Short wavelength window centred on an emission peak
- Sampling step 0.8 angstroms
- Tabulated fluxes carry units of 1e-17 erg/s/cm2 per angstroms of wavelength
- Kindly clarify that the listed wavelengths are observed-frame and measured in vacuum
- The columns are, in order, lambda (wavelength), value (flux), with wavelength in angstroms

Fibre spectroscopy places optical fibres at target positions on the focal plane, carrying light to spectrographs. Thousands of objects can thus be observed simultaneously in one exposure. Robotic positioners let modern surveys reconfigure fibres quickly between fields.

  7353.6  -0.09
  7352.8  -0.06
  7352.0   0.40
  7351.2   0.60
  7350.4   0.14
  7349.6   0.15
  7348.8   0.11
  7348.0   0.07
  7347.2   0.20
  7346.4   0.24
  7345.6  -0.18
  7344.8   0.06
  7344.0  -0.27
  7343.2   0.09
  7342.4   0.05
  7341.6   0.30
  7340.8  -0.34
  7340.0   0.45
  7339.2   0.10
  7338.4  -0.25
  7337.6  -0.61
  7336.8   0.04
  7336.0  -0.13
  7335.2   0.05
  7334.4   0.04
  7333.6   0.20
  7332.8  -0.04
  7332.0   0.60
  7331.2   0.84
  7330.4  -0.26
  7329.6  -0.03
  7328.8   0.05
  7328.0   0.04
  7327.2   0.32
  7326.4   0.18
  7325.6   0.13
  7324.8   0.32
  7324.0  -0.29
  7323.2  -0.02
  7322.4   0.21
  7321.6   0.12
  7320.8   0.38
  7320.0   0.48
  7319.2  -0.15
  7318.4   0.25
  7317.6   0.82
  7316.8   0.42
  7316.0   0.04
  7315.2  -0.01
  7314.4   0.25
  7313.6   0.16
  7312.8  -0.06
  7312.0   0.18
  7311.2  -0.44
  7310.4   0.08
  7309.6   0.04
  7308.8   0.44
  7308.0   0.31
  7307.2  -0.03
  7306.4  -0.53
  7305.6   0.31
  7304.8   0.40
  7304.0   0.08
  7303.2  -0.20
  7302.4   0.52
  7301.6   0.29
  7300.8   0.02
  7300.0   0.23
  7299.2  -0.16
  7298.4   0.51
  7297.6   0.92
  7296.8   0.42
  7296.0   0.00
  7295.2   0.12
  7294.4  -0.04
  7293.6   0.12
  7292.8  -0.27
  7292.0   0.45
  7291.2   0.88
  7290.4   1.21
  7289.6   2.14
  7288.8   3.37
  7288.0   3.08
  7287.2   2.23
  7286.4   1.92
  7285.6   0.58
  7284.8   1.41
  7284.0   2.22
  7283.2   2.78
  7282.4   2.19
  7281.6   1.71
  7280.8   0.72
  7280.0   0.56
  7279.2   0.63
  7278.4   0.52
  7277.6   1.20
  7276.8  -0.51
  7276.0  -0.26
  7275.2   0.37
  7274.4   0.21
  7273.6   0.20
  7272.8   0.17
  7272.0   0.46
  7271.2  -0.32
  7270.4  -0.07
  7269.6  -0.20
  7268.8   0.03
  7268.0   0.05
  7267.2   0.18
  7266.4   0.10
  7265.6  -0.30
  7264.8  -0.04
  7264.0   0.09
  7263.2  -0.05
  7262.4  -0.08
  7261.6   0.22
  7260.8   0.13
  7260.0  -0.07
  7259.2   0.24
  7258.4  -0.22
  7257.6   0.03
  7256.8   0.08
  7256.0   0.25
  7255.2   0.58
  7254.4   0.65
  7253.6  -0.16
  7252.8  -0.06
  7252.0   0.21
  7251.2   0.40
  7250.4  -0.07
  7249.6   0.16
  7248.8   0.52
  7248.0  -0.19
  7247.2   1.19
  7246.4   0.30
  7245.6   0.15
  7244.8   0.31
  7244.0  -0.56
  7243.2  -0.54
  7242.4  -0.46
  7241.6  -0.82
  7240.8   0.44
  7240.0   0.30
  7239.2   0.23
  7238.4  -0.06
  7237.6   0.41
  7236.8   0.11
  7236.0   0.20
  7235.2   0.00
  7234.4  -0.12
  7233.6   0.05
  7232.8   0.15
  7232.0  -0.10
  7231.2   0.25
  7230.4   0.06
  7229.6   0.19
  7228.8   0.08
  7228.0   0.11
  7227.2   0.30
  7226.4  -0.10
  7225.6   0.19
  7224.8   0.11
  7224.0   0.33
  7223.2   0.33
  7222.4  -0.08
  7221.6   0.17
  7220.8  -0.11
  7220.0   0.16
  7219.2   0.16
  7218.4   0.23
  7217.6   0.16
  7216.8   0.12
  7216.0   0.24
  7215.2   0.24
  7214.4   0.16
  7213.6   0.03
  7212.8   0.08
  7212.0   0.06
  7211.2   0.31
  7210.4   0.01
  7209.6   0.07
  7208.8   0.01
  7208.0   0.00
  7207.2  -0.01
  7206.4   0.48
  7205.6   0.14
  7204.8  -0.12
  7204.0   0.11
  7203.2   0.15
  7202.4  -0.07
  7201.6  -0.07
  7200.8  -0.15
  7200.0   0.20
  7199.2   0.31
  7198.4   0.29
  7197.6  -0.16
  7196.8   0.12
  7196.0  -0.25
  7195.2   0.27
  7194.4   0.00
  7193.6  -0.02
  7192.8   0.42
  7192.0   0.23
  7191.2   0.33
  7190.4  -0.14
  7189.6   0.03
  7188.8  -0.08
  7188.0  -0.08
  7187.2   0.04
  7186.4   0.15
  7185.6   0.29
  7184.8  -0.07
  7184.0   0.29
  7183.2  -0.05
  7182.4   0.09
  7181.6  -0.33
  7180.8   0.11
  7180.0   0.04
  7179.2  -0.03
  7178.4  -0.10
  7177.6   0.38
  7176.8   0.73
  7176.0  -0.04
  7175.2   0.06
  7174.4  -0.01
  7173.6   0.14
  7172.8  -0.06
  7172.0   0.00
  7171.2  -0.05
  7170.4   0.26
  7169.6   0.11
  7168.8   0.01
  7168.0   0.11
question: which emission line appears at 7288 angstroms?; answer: [O II] 3727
